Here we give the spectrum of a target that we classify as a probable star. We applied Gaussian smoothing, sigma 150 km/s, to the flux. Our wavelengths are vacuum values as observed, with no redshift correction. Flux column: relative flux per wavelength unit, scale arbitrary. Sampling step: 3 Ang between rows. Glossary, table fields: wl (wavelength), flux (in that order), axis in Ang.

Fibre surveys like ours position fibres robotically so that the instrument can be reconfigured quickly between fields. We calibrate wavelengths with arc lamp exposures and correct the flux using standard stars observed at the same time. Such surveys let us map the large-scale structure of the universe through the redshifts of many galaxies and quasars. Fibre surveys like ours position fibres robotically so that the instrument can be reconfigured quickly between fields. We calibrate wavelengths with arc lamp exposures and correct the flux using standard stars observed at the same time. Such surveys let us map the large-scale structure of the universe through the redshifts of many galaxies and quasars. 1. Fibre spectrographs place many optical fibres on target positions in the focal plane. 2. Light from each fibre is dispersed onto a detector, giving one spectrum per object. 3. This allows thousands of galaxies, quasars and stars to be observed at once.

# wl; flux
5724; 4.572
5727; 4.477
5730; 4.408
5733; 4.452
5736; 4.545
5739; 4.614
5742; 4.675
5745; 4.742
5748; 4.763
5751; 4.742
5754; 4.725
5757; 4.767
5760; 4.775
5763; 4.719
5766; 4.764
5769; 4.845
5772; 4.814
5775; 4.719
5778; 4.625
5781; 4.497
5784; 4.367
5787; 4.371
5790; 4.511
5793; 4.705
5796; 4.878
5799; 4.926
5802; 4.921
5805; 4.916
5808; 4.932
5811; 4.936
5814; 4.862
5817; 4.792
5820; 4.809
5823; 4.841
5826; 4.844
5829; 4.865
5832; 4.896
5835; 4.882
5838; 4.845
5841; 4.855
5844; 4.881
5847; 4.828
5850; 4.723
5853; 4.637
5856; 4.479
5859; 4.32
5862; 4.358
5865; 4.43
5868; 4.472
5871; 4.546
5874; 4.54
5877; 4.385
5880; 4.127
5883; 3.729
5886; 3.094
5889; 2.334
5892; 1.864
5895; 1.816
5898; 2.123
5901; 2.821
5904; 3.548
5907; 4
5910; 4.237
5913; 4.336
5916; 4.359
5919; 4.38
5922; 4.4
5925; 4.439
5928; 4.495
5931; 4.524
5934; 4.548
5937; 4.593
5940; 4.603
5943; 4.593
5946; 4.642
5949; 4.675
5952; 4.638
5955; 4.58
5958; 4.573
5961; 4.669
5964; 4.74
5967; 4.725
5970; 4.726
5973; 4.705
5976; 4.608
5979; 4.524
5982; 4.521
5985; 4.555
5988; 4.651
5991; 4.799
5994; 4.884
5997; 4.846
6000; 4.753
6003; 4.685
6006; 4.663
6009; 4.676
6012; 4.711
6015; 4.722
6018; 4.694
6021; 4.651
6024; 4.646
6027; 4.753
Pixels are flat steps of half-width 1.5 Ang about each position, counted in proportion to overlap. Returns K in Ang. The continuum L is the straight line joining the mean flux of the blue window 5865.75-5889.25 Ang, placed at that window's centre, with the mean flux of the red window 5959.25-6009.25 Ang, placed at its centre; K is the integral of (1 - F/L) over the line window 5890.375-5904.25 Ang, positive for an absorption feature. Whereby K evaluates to 6.1 Ang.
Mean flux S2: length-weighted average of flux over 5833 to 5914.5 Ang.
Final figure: 3.98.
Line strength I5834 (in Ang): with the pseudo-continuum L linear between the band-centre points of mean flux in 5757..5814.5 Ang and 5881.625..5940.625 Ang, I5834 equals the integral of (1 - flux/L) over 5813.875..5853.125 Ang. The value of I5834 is -4.4 Ang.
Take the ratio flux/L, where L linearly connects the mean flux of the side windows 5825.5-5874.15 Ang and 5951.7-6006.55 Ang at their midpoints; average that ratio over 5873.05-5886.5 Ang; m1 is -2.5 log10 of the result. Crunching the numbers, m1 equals 0.164 mag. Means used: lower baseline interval 4.67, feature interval 4.02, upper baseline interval 4.68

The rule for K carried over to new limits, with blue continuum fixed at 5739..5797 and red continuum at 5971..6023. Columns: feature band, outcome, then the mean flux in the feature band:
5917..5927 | 0.6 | 4.41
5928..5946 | 0.4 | 4.57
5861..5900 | 9.8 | 3.5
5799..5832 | -1.4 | 4.88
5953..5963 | 0.1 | 4.62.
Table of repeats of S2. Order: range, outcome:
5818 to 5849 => 4.85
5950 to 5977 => 4.66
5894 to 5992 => 4.32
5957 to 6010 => 4.68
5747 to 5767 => 4.75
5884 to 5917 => 3.13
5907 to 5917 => 4.26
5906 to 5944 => 4.43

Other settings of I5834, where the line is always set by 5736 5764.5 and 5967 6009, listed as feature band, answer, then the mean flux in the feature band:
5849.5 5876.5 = 1.23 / 4.49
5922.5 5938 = 0.61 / 4.51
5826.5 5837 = -0.38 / 4.88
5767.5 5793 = 0.60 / 4.6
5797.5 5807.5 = -0.45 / 4.92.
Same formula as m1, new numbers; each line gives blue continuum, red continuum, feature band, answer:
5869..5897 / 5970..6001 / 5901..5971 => -0.10 mag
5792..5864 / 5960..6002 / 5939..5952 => 0.02 mag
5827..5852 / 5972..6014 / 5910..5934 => 0.08 mag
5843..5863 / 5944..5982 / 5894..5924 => 0.26 mag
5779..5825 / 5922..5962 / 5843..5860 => 0.01 mag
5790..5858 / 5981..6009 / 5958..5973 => 0.01 mag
